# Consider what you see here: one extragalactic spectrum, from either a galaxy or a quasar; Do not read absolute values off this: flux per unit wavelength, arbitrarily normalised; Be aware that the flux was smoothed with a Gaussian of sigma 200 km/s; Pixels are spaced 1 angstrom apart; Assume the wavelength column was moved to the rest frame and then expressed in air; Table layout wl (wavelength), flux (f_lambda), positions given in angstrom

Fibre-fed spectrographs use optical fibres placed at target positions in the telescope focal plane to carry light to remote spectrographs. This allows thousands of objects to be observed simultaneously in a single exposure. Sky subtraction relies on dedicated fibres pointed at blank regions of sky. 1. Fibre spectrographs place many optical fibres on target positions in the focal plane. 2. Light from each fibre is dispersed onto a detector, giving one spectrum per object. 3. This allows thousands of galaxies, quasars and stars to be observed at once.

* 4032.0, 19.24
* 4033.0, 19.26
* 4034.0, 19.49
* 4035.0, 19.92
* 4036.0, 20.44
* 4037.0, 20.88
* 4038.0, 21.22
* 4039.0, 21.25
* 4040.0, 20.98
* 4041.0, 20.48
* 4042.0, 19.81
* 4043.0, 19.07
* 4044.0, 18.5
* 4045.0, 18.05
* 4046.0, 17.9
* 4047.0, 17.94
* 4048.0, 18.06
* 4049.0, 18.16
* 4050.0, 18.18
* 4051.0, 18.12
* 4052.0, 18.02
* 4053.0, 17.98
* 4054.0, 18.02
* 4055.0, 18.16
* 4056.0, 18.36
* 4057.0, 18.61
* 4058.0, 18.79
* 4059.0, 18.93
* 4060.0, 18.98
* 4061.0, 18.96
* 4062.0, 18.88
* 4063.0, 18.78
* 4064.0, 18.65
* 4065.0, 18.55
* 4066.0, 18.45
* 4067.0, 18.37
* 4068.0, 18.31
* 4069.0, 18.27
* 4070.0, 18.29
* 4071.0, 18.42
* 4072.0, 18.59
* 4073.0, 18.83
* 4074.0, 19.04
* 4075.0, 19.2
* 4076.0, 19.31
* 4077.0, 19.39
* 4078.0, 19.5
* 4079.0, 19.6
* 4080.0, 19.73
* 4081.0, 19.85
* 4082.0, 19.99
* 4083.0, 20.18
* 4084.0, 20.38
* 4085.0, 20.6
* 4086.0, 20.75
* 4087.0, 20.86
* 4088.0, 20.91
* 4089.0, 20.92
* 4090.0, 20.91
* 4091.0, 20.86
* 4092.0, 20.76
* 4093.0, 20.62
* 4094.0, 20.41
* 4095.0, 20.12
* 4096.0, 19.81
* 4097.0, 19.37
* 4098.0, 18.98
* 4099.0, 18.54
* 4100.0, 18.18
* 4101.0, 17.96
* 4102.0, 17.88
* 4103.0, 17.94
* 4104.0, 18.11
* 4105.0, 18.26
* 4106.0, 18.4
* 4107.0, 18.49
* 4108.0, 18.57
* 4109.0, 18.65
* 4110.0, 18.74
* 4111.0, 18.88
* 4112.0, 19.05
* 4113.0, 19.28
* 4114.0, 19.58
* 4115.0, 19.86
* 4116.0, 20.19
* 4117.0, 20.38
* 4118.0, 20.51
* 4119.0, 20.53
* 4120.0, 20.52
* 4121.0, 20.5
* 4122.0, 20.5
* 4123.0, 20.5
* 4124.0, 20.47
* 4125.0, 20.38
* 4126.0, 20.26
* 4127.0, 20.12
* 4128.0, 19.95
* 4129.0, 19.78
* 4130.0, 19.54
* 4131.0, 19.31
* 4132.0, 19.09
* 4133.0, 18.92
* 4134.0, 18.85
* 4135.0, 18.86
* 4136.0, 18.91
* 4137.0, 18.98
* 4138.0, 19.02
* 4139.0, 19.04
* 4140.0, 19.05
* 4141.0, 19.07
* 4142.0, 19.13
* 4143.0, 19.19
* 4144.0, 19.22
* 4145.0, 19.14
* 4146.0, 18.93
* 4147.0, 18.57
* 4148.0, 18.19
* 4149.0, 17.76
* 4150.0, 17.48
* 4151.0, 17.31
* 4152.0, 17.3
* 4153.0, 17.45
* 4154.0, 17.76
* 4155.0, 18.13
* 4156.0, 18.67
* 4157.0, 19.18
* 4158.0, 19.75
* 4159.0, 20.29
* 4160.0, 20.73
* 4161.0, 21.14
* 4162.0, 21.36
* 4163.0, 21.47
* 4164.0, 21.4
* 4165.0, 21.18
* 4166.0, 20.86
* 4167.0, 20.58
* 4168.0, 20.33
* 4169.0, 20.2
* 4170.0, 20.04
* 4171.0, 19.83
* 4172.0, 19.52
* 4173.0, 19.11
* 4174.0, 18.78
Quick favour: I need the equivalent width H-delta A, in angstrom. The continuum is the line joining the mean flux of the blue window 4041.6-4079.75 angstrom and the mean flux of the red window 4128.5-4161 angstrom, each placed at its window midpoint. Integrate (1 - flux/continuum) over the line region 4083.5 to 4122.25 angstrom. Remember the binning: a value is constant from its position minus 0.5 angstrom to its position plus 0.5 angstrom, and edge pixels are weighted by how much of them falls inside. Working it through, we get -1.8 angstrom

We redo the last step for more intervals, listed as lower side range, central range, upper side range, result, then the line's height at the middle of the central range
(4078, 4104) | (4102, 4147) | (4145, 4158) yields -1.1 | 18.9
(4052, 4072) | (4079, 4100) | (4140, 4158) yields -1.9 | 18.5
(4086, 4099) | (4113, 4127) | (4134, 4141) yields -0.6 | 19.5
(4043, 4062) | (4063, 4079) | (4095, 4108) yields -0.3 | 18.4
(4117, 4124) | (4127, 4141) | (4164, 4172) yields 0.9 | 20.5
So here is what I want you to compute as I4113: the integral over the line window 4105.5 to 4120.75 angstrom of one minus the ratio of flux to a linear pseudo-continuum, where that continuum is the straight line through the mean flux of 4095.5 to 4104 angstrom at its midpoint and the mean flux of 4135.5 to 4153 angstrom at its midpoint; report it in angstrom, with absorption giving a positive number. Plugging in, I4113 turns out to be -0.7 angstrom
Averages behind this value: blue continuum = 18.6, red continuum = 18.6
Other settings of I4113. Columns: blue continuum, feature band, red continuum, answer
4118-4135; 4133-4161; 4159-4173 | 2.06 angstrom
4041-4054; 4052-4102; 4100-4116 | -2.01 angstrom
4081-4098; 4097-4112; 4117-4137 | 1.29 angstrom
